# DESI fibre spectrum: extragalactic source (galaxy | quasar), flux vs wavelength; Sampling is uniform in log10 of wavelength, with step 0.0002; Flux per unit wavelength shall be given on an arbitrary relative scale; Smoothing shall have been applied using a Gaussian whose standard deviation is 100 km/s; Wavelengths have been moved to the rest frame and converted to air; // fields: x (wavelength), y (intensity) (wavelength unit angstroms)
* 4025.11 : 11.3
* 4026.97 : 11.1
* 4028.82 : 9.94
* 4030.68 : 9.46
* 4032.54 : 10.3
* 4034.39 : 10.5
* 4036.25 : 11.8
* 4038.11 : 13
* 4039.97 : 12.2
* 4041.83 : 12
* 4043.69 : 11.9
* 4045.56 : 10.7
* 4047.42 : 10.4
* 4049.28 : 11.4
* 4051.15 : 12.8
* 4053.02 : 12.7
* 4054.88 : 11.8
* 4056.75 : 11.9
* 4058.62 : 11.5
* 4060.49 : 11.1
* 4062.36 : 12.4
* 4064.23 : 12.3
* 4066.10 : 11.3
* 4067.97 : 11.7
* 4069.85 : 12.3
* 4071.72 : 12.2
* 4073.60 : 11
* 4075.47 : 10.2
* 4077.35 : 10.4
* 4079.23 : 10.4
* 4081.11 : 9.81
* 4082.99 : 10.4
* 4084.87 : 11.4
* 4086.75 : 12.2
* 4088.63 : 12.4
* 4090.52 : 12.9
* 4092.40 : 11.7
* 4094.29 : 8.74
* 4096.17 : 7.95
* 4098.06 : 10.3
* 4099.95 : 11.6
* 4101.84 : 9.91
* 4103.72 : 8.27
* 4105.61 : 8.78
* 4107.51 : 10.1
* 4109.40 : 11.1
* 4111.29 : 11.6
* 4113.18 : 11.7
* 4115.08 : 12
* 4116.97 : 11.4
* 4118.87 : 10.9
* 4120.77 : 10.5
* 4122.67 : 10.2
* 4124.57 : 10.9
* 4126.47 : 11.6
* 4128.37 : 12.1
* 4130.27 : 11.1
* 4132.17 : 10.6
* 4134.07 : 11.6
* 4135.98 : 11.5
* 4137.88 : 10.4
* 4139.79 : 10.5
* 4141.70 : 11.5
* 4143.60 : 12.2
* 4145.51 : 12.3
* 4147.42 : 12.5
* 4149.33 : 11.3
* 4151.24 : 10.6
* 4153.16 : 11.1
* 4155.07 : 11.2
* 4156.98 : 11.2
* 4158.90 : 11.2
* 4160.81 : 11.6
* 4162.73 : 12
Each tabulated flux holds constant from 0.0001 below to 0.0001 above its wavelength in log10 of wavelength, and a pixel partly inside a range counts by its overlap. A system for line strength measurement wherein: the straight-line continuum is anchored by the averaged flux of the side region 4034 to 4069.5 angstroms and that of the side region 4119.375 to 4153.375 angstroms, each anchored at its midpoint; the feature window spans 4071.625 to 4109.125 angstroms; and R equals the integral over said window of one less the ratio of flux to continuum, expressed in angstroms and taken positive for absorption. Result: 3.4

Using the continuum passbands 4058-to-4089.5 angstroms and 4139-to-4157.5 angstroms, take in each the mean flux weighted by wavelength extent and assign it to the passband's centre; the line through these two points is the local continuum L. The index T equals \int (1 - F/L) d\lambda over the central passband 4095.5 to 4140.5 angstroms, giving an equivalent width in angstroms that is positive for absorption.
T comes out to 2.8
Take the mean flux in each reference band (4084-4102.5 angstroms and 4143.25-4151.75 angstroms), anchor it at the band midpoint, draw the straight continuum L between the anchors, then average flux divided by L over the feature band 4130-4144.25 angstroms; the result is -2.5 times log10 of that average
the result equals 0.05 mag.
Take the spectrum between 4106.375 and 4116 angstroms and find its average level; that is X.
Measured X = 11.2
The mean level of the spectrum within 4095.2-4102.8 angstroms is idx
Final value 9.94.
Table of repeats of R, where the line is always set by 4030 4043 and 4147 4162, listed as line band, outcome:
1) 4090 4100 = 0.89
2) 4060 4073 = -0.63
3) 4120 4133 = 0.36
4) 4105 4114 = 0.49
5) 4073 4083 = 0.89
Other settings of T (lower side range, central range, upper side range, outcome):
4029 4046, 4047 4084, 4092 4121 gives -1.7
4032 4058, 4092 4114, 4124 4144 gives 2.5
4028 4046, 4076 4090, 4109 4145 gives 0.2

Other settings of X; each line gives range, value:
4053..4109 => 11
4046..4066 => 11.8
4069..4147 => 11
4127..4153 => 11.4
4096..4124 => 10.5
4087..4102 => 10.8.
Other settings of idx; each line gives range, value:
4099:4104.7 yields 9.93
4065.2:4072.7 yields 11.9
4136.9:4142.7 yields 10.8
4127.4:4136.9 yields 11.4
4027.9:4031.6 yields 9.69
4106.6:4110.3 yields 10.6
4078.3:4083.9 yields 10.2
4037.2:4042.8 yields 12.4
